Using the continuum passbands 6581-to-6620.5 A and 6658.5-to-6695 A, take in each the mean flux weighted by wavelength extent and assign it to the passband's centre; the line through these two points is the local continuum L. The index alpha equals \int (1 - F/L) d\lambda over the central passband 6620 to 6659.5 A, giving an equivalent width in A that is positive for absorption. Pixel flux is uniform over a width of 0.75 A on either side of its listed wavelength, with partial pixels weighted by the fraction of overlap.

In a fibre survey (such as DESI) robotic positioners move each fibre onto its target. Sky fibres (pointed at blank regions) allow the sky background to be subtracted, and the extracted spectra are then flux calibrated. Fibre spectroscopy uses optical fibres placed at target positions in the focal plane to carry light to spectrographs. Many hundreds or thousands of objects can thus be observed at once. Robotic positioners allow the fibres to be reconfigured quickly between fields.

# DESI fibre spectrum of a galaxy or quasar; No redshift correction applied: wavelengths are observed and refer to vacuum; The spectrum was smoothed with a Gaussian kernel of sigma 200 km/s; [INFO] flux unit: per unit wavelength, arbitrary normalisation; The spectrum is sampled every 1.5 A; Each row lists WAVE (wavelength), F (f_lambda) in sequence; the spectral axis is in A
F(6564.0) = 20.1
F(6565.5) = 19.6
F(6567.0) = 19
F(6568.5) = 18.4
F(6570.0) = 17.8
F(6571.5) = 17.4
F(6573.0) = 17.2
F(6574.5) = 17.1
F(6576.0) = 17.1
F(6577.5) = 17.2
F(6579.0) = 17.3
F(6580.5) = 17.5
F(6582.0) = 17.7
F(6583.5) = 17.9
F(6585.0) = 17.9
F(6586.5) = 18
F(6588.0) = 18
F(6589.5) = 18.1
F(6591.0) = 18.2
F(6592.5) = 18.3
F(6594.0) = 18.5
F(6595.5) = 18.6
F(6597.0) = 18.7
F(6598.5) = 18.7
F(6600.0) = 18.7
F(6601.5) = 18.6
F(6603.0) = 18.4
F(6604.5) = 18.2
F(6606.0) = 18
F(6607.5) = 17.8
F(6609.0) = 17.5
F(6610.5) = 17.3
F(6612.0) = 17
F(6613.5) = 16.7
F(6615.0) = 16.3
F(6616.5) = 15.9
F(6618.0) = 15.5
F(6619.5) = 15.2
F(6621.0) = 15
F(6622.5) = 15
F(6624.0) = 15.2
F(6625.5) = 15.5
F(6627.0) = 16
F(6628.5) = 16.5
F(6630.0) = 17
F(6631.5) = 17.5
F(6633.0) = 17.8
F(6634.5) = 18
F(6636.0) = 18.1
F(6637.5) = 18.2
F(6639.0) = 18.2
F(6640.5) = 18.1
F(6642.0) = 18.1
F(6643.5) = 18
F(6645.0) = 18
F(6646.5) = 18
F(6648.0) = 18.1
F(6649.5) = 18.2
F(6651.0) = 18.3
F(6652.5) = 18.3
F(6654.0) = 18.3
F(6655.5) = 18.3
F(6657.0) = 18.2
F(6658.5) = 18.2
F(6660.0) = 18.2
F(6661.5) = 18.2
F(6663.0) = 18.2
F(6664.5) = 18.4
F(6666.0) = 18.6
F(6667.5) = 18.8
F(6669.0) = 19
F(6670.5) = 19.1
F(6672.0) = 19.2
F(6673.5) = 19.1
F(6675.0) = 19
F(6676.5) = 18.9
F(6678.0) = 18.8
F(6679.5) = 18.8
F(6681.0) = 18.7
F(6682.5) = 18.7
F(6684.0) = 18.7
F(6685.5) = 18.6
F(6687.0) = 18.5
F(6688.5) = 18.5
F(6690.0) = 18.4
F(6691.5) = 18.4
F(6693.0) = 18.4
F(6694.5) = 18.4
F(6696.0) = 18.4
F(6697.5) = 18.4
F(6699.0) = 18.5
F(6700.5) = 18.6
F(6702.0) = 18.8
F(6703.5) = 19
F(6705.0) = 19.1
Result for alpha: 1.6 A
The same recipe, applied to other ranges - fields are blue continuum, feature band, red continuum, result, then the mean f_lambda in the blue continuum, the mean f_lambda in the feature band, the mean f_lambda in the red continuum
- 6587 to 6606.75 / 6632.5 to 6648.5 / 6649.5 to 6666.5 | 0.2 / 18.4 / 18.1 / 18.3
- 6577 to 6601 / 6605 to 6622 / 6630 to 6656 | 1.4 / 18.1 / 16.6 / 18.1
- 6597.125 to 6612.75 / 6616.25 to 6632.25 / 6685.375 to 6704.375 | 2.0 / 18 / 15.8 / 18.5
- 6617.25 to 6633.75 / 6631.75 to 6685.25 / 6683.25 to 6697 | -3.6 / 16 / 18.4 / 18.5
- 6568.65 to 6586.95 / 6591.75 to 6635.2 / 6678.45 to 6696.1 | 1.7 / 17.5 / 17.2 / 18.6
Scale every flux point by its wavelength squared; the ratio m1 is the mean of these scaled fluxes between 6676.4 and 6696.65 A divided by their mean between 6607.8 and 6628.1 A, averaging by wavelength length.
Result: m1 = 1.2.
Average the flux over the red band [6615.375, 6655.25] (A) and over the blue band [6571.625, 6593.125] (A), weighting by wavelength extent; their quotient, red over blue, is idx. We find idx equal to 1.0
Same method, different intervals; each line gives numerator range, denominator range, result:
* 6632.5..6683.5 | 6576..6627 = 1.06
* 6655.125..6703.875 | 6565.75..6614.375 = 1.04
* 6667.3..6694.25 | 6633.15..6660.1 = 1.03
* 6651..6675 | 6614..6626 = 1.20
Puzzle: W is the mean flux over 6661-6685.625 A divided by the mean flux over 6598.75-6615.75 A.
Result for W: 1.1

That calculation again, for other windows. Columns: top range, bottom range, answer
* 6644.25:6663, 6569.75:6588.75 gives 1.04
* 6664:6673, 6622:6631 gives 1.18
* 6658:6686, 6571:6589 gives 1.07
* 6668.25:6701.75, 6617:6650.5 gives 1.10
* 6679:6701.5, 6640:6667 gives 1.02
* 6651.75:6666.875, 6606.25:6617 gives 1.08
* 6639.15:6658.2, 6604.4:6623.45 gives 1.10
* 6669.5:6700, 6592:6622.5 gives 1.07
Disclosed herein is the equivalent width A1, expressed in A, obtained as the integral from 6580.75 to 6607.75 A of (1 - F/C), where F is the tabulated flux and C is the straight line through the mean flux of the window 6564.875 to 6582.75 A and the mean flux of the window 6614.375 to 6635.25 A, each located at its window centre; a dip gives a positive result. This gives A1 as -1.8 A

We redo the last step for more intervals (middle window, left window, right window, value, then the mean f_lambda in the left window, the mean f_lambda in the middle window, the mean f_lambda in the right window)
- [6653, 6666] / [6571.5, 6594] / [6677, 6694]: 0.1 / 17.7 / 18.3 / 18.6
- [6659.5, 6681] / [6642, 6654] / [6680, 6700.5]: -0.5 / 18.1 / 18.7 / 18.5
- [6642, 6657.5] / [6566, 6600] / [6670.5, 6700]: 0.2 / 18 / 18.2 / 18.7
